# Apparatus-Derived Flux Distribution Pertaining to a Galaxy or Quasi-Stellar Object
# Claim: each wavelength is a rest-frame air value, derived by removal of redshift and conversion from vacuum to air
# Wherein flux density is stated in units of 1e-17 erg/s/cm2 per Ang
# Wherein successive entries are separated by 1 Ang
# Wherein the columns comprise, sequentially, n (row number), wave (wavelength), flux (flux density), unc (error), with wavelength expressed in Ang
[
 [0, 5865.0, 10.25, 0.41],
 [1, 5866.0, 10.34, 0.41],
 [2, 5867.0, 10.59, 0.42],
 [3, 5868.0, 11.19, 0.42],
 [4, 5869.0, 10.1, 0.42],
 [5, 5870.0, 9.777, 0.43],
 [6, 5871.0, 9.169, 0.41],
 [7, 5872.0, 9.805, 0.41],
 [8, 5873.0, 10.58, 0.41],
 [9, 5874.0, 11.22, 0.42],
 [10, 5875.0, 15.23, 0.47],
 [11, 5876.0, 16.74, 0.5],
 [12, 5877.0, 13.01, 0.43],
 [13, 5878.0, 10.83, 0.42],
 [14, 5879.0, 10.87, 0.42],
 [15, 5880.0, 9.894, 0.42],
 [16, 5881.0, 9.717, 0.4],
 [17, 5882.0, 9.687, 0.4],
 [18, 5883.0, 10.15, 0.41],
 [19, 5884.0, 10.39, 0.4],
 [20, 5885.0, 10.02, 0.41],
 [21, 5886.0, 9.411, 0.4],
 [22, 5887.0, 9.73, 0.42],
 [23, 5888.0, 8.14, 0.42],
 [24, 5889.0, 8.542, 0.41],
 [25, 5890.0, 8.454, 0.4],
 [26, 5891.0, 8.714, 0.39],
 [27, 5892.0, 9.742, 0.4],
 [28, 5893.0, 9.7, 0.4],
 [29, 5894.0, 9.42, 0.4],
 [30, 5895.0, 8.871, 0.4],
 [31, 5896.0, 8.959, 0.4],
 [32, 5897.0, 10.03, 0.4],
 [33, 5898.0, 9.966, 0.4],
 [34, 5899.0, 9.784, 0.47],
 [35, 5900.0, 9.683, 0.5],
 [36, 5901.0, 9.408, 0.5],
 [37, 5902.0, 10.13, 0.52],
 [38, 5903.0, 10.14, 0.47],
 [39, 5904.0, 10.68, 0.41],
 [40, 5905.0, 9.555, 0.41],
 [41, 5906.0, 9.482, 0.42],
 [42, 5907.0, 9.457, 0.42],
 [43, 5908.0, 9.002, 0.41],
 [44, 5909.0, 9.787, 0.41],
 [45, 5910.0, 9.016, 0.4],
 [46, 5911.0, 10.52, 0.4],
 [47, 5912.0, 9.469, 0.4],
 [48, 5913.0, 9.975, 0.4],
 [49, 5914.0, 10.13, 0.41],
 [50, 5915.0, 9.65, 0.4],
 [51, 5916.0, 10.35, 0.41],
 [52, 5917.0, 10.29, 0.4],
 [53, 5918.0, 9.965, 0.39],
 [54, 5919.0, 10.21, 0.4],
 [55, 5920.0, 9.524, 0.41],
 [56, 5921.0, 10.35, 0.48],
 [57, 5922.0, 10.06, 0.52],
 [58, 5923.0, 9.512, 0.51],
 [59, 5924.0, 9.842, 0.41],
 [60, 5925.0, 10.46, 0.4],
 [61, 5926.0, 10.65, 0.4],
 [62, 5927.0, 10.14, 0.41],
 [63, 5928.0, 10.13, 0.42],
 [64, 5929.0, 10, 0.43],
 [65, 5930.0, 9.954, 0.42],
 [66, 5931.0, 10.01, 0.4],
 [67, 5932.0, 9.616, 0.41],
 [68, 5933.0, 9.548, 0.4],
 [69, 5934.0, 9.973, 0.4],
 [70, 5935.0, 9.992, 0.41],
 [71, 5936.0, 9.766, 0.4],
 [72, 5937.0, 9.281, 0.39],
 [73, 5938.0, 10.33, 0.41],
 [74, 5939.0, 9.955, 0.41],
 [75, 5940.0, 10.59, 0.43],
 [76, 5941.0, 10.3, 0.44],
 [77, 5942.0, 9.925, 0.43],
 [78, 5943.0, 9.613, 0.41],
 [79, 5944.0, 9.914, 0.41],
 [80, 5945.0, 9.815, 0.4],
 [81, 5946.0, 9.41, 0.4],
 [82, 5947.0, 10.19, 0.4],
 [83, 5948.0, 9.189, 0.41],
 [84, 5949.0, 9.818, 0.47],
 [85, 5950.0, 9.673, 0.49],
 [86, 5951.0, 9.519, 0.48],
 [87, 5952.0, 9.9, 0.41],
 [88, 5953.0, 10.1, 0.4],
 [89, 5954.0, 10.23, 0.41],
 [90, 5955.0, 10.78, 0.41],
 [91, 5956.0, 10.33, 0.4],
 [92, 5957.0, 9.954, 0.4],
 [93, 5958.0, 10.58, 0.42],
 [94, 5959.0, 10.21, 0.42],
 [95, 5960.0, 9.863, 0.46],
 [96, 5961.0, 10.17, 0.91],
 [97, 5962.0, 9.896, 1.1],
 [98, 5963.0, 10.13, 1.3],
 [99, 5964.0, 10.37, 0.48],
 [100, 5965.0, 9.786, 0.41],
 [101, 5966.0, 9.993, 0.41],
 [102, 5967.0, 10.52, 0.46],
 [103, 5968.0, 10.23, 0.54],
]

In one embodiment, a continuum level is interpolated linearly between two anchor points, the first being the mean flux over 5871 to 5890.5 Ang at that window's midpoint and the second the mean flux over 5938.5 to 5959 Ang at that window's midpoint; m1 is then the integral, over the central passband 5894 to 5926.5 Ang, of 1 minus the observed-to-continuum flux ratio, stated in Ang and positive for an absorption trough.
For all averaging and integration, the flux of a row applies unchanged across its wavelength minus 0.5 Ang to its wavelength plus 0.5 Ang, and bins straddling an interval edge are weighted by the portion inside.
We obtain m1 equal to 1.6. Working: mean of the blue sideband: 10.6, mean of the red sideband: 9.99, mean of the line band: 9.83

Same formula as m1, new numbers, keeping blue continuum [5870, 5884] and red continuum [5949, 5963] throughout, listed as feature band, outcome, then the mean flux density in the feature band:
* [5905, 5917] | 1.1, 9.73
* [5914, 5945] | 1.4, 10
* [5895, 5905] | 1.0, 9.8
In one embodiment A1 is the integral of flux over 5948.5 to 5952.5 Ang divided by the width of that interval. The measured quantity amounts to 9.73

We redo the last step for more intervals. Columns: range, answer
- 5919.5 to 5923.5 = 9.86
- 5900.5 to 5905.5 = 9.98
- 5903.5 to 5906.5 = 9.91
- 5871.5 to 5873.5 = 10.2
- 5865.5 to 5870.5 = 10.4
